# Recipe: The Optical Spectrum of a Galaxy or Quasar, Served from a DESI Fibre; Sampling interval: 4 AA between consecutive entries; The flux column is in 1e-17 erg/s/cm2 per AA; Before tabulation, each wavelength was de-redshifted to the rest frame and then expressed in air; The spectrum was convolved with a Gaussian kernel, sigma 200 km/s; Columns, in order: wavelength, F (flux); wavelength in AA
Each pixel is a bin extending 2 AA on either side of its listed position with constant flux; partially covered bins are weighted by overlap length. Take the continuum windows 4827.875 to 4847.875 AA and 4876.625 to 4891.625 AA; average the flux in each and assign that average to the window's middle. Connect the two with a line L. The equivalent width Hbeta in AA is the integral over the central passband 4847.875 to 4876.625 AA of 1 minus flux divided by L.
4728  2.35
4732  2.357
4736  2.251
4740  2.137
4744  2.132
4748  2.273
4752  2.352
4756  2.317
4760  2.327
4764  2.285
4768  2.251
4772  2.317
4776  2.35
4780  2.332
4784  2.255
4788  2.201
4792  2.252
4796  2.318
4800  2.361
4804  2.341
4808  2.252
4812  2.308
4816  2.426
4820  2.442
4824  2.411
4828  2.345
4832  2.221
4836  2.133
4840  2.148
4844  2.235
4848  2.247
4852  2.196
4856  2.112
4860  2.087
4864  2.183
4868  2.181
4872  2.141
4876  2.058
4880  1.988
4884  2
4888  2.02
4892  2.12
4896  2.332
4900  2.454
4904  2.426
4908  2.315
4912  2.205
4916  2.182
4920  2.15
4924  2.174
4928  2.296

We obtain -0.5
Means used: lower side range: 2.21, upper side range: 2.02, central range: 2.15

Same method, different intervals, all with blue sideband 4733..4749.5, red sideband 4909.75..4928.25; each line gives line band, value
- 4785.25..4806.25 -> -0.86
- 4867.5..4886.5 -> 1.15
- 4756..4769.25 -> -0.54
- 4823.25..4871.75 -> -0.04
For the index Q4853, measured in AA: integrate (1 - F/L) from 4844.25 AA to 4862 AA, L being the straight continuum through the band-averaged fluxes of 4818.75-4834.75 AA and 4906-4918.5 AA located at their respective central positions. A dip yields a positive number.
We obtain 1.1 AA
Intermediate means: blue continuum 2.34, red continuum 2.23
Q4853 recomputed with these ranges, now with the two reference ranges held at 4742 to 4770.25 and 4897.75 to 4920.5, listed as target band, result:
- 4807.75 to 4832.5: -0.8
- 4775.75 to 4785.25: -0.1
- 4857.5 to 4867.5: 0.7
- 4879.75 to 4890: 1.3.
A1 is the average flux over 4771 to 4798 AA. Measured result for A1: 2.29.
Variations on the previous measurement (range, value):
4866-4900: 2.13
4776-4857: 2.28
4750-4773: 2.31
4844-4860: 2.18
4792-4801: 2.32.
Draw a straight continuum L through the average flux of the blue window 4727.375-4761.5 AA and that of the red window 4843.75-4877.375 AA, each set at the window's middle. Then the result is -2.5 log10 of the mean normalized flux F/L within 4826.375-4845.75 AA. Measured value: -0.015 mag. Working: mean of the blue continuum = 2.27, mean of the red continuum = 2.16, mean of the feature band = 2.21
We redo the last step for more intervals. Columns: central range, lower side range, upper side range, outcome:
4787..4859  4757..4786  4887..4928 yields 0.00 mag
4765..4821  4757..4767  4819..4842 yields -0.01 mag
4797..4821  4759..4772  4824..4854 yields -0.04 mag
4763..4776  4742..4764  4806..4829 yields 0.00 mag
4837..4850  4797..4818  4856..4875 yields 0.01 mag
